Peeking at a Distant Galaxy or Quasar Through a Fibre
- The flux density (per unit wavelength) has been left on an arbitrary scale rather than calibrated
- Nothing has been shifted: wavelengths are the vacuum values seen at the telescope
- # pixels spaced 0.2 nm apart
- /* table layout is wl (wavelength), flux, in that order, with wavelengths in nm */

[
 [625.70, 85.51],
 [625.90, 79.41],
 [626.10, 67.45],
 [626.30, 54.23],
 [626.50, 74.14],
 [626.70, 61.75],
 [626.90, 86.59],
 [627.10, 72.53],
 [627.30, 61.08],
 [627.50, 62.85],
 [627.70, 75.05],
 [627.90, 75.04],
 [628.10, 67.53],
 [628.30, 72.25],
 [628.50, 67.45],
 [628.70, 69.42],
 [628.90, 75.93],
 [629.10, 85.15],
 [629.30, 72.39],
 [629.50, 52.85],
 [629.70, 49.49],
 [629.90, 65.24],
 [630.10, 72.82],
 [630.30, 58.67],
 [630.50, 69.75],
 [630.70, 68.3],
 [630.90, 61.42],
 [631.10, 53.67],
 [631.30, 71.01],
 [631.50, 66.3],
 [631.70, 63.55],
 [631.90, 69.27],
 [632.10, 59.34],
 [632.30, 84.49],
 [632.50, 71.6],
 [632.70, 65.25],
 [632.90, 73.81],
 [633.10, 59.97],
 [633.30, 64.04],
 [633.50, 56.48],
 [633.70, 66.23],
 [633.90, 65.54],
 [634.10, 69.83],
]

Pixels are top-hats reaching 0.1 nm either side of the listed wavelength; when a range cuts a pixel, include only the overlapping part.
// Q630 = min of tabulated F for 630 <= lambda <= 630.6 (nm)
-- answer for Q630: 58.67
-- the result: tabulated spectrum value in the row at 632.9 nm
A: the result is 73.81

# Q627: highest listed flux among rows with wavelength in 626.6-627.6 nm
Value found 86.59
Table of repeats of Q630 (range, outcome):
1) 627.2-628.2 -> 61.08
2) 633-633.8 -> 56.48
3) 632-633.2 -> 59.34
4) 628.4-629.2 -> 67.45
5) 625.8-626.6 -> 54.23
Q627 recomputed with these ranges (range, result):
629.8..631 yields 72.82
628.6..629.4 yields 85.15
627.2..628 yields 75.05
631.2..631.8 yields 71.01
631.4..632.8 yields 84.49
